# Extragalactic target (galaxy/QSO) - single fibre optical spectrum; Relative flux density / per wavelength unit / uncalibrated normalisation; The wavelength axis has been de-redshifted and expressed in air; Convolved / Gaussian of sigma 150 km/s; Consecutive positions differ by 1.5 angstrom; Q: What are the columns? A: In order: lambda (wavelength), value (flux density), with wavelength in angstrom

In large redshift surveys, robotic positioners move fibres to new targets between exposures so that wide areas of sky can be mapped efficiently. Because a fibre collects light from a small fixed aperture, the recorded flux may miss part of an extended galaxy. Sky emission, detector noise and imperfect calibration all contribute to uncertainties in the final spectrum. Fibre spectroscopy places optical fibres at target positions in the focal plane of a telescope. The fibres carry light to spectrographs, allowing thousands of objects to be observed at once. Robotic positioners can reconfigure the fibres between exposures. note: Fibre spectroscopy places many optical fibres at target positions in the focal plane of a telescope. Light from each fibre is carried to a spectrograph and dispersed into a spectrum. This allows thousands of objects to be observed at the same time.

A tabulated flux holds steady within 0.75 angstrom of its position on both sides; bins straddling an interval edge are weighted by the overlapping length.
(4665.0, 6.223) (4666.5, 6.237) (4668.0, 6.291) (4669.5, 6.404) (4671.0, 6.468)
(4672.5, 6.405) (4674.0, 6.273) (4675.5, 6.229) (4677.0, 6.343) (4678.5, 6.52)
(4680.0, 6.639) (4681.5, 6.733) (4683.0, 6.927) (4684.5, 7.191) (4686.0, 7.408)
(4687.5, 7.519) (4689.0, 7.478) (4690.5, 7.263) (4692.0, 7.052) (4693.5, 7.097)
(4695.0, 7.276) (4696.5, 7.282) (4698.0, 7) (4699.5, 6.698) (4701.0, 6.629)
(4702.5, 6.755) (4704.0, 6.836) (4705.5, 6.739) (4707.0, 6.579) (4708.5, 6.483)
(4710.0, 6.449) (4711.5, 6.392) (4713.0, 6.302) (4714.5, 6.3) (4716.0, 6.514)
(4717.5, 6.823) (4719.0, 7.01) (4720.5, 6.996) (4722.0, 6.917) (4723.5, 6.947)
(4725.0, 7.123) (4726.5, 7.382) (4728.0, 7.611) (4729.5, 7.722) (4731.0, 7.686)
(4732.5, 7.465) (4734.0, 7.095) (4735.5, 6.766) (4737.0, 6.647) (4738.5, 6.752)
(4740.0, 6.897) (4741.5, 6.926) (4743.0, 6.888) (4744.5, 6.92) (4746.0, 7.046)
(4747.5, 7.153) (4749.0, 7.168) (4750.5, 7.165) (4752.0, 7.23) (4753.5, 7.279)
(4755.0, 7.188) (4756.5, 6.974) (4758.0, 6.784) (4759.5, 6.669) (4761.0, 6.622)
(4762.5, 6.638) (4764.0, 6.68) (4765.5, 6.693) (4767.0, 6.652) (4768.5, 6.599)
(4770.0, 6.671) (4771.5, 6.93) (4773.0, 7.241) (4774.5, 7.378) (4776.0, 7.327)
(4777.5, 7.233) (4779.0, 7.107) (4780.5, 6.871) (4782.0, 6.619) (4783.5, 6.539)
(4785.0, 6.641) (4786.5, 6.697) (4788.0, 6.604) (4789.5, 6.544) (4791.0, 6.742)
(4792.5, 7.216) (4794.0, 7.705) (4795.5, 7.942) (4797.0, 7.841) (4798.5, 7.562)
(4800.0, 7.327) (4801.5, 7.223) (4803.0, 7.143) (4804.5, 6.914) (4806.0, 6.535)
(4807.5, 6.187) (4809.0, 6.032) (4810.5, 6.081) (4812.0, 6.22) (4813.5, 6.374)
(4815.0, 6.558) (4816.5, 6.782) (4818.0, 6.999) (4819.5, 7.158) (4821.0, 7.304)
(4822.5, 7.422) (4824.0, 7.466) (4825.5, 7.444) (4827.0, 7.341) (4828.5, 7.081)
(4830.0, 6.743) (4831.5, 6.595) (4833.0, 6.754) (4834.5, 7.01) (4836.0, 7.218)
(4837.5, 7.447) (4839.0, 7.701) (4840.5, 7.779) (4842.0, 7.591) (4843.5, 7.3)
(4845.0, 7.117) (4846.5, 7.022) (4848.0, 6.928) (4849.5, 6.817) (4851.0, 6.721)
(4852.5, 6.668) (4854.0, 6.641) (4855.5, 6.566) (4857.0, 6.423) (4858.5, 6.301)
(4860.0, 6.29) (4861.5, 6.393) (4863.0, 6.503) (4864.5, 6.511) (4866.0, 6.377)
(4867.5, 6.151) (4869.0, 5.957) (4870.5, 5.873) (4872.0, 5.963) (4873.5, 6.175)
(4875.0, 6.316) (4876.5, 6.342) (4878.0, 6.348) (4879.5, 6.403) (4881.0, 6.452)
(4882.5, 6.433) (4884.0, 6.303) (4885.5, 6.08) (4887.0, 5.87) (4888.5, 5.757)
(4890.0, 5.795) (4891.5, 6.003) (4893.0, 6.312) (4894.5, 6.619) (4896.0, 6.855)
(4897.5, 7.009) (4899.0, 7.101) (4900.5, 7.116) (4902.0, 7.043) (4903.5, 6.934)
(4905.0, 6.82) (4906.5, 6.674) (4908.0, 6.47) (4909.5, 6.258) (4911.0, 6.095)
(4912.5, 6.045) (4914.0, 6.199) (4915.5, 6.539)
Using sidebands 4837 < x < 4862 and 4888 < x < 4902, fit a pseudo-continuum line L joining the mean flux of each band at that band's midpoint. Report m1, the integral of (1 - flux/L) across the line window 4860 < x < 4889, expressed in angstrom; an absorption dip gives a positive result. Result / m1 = 2.1 angstrom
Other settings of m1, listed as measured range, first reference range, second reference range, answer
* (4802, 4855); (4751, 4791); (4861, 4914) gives -2.6 angstrom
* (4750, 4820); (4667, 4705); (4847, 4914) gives -2.9 angstrom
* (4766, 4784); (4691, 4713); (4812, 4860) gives -0.1 angstrom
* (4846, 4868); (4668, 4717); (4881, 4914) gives -0.1 angstrom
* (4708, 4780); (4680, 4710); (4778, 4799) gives 0.6 angstrom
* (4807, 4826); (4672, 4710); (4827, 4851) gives 0.9 angstrom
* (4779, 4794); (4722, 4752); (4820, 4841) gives 0.8 angstrom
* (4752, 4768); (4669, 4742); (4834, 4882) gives -0.1 angstrom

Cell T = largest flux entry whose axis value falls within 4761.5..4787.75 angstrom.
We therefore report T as 7.378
